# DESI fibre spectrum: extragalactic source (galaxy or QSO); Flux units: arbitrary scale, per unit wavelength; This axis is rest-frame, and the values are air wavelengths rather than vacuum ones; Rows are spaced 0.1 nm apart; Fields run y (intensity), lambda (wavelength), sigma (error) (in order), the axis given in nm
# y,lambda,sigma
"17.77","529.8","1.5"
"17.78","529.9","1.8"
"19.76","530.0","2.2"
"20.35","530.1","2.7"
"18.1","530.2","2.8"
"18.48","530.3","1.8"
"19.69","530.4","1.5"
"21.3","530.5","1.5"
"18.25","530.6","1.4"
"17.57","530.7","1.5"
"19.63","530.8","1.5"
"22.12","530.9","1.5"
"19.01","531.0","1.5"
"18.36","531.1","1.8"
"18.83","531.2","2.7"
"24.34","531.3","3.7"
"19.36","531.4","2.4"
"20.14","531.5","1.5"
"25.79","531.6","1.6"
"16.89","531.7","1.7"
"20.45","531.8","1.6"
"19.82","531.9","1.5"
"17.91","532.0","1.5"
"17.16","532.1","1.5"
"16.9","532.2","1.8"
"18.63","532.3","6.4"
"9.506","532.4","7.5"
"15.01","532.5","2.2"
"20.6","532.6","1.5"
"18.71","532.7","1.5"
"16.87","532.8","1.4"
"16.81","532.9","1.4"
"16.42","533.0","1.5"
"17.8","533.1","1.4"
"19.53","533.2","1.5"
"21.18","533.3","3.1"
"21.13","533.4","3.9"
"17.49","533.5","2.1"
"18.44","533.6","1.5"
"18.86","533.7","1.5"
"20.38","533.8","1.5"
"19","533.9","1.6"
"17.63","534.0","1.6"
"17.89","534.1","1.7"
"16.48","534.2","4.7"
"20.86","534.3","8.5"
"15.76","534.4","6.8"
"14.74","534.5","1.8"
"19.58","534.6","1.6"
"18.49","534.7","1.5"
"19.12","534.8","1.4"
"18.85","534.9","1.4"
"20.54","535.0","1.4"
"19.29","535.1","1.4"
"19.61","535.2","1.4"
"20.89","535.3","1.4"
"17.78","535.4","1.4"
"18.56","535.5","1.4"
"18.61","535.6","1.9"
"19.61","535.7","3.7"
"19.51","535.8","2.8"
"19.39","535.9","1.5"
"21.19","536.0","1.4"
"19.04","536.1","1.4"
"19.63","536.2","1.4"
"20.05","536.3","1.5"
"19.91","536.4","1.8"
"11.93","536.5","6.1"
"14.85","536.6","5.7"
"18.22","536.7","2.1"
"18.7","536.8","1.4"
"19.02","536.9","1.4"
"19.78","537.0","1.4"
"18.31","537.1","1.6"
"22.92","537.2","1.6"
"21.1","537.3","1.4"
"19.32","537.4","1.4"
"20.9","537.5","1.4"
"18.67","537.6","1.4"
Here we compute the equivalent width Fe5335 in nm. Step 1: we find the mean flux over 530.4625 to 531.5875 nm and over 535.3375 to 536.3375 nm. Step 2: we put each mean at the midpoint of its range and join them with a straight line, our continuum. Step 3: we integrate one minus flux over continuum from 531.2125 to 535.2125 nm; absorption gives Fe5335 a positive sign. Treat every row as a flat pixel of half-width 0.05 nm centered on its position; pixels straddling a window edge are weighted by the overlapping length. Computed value 0.234 nm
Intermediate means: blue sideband 20.1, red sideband 19.3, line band 18.6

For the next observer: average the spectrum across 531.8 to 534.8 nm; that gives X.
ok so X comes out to 18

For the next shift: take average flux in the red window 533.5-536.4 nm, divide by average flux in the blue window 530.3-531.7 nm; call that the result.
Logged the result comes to 0.94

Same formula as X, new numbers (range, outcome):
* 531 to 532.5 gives 18.7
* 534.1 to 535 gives 18.1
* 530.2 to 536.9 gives 18.7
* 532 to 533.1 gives 16.8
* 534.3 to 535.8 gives 18.8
